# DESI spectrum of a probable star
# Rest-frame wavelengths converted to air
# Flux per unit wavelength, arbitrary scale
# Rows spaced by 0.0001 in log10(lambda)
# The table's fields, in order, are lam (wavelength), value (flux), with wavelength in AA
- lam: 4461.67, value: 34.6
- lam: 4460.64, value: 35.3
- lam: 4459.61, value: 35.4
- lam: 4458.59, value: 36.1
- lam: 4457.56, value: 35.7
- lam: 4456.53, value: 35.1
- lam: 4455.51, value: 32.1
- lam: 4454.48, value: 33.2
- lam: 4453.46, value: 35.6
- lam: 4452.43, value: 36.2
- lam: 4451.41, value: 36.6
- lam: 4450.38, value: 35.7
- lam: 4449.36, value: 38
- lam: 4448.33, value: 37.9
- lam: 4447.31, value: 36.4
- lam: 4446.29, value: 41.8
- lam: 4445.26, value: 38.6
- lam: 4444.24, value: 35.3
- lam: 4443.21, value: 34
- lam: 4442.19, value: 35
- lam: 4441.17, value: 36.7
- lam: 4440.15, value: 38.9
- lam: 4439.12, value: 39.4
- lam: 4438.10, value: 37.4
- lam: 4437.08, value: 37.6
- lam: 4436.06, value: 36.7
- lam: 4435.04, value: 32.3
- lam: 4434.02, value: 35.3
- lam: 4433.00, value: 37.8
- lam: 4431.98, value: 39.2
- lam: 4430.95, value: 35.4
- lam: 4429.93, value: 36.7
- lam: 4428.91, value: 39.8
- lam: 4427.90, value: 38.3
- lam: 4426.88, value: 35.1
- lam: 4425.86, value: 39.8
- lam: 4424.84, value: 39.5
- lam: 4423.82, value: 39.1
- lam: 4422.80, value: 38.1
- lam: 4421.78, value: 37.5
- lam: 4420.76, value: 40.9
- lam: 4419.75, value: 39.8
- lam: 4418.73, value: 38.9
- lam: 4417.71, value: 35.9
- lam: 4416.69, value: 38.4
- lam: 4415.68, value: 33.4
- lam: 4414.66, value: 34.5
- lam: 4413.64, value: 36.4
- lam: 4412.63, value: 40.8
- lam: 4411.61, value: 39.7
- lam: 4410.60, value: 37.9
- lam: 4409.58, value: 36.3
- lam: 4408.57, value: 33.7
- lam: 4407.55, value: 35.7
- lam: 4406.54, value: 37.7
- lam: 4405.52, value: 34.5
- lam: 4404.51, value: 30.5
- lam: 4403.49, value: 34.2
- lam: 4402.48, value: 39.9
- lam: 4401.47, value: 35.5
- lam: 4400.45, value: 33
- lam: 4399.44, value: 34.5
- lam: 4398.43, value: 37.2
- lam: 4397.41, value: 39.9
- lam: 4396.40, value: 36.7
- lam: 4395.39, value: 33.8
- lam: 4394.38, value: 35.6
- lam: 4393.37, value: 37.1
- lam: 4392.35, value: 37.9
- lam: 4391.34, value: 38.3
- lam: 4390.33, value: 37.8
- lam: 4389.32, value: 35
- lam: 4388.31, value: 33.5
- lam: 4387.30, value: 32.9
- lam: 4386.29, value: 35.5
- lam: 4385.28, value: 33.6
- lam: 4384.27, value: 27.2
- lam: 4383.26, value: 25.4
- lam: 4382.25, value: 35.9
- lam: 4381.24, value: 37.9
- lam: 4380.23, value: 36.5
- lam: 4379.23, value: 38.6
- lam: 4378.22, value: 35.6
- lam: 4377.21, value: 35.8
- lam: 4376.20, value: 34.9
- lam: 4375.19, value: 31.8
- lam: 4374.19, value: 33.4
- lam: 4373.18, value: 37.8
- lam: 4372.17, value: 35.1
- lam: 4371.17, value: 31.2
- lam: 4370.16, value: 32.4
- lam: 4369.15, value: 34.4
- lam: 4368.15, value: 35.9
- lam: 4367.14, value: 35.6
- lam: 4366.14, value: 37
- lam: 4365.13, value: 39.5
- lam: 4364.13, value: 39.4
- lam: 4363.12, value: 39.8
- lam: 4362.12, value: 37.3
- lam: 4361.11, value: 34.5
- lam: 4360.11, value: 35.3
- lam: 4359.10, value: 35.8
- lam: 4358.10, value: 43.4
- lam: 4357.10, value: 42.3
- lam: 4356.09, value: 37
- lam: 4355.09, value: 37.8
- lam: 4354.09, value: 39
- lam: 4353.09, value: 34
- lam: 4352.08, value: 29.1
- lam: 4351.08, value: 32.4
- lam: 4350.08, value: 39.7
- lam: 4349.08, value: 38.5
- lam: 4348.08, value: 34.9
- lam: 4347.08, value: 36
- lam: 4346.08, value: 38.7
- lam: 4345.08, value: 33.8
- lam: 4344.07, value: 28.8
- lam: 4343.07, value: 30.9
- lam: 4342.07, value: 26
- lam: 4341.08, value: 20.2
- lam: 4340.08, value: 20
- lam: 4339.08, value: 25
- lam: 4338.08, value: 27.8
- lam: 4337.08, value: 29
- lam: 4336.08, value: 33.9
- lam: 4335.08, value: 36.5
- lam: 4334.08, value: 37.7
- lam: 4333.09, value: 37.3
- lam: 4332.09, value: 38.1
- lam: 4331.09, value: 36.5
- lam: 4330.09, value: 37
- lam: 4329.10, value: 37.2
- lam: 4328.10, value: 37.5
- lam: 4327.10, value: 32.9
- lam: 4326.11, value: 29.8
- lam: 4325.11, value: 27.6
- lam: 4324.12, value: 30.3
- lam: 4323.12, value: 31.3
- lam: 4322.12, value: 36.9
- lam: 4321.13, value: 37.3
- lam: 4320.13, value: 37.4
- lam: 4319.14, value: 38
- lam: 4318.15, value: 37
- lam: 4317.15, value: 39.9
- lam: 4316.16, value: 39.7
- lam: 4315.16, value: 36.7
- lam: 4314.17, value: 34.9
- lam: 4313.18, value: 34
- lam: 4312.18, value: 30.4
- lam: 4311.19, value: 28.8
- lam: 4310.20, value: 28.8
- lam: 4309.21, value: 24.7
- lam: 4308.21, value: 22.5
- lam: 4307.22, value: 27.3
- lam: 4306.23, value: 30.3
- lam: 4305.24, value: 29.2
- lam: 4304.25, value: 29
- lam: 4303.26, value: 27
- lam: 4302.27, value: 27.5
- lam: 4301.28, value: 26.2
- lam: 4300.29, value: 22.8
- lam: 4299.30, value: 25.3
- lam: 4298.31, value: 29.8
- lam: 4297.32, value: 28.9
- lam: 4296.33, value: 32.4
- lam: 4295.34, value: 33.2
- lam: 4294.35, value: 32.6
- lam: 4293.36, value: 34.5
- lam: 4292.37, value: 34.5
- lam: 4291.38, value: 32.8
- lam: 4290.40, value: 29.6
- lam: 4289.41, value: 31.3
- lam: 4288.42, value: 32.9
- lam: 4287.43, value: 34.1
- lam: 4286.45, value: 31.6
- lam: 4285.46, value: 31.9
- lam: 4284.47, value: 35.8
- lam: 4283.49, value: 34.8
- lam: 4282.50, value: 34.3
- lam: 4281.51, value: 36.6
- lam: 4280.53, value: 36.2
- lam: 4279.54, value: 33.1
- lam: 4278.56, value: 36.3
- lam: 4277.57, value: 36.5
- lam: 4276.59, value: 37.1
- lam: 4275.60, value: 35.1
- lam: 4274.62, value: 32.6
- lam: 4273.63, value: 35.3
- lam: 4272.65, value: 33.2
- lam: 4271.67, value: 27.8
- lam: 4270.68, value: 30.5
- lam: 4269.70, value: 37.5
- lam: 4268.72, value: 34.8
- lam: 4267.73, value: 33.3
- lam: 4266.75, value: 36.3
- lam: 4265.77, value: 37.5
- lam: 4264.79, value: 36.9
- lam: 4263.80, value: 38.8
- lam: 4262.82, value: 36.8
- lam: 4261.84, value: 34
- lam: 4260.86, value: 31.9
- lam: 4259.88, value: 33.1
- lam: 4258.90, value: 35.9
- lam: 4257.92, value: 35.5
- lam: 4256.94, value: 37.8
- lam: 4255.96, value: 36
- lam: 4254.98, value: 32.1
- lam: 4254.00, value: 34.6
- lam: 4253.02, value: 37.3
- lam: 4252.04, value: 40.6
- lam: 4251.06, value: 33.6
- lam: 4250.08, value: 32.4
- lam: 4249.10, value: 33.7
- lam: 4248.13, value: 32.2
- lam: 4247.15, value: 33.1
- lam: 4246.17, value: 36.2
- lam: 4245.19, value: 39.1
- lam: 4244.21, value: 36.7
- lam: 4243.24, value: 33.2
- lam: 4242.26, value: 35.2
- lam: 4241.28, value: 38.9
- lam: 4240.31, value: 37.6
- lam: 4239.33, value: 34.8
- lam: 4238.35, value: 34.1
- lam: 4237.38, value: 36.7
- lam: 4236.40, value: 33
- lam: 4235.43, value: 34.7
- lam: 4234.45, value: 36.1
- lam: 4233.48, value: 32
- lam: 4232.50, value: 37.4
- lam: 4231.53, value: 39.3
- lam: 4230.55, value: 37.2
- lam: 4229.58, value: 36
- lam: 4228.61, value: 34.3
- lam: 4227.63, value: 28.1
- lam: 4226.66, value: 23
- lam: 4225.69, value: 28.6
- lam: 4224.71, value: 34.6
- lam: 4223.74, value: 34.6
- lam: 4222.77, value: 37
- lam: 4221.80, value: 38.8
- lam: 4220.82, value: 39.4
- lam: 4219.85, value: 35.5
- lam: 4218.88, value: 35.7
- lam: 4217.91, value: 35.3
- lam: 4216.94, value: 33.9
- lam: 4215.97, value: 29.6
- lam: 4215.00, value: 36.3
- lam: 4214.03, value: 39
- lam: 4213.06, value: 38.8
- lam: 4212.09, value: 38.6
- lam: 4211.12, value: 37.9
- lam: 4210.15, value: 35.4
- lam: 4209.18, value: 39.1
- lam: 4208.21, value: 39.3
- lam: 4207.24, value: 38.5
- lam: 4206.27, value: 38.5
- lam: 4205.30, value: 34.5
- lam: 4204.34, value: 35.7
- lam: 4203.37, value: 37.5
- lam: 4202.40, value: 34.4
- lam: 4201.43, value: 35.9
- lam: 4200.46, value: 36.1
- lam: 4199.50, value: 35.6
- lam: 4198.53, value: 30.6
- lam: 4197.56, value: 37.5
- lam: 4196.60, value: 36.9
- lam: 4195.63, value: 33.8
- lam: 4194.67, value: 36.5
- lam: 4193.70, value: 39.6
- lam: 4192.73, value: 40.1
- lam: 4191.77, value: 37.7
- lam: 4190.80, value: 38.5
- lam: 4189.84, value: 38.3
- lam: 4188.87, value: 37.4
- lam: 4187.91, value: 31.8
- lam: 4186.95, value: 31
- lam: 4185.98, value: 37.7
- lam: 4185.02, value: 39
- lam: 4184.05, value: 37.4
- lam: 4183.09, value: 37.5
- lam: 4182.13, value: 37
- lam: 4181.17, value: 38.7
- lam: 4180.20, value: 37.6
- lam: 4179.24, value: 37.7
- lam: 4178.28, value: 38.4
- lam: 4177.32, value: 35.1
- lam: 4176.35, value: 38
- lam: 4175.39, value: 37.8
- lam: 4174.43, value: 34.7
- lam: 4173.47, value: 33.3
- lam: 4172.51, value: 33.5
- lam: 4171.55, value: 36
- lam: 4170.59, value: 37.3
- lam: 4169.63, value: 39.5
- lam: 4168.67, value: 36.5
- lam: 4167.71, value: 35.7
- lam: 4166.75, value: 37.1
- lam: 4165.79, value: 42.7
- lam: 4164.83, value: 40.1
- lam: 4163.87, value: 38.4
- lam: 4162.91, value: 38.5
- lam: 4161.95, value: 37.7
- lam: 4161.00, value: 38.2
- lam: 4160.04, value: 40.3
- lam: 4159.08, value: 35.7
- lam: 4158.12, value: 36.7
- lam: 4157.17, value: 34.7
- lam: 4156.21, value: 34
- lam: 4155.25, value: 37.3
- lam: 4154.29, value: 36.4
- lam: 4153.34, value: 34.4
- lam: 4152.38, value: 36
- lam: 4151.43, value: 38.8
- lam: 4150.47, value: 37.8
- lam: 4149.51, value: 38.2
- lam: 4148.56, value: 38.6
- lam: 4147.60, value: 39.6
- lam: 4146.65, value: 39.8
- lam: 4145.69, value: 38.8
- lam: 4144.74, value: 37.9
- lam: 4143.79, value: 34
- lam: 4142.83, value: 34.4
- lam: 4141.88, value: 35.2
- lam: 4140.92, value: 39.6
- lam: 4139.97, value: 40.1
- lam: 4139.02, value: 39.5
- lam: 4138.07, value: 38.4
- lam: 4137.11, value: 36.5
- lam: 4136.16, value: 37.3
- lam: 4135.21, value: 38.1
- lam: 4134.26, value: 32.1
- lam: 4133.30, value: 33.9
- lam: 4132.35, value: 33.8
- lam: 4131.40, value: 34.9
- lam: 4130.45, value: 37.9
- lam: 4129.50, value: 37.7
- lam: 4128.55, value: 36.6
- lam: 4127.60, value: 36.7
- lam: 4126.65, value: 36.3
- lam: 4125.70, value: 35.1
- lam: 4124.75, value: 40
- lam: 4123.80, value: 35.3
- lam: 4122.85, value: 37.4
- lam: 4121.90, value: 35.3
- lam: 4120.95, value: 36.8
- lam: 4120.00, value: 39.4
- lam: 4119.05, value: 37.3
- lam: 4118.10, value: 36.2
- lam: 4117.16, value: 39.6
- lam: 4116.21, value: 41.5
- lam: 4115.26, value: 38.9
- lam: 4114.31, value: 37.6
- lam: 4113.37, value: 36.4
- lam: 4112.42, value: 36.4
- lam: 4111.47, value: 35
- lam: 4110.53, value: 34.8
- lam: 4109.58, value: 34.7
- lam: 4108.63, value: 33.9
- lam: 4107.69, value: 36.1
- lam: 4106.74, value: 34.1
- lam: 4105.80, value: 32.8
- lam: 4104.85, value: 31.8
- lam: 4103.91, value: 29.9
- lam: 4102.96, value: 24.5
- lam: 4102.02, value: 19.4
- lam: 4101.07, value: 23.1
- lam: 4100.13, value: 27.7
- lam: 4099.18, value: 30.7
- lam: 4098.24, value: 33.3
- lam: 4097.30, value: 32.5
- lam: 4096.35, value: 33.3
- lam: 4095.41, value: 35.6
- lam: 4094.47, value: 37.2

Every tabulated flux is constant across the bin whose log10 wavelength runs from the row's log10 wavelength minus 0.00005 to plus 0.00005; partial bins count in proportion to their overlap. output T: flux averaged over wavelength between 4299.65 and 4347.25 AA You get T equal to 31.7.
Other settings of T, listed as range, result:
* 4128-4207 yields 36.9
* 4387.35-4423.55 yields 36.6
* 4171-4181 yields 36.3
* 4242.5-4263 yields 35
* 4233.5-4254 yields 35.4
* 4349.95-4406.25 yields 35.6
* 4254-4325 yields 33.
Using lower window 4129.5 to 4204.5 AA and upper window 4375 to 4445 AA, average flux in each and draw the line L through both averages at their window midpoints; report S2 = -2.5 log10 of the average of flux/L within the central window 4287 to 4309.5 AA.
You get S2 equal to 0.23 mag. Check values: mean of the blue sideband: 36.9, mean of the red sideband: 36.3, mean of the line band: 29.5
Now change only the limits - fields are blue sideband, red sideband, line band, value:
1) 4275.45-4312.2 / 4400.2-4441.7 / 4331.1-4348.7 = 0.056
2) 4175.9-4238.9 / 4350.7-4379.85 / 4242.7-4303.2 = 0.073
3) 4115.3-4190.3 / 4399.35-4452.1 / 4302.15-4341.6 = 0.154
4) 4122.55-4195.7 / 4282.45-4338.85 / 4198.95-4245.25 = -0.016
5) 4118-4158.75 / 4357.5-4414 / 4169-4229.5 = 0.016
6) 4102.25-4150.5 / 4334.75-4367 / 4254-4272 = 0.004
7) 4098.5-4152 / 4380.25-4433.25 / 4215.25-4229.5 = 0.071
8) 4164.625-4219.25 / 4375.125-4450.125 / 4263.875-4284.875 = 0.052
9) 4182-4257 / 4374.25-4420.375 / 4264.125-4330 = 0.094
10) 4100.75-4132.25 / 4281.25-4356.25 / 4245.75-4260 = -0.055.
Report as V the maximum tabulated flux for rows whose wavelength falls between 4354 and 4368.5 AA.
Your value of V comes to 43.4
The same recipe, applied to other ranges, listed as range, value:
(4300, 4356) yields 39.9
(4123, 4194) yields 42.7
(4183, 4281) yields 40.6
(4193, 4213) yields 39.6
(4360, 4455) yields 41.8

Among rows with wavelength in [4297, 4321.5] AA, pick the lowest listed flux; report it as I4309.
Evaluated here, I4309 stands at 22.5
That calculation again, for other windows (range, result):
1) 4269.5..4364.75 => 20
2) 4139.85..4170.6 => 34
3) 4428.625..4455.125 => 32.3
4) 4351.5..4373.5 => 29.1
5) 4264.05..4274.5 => 27.8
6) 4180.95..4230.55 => 23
